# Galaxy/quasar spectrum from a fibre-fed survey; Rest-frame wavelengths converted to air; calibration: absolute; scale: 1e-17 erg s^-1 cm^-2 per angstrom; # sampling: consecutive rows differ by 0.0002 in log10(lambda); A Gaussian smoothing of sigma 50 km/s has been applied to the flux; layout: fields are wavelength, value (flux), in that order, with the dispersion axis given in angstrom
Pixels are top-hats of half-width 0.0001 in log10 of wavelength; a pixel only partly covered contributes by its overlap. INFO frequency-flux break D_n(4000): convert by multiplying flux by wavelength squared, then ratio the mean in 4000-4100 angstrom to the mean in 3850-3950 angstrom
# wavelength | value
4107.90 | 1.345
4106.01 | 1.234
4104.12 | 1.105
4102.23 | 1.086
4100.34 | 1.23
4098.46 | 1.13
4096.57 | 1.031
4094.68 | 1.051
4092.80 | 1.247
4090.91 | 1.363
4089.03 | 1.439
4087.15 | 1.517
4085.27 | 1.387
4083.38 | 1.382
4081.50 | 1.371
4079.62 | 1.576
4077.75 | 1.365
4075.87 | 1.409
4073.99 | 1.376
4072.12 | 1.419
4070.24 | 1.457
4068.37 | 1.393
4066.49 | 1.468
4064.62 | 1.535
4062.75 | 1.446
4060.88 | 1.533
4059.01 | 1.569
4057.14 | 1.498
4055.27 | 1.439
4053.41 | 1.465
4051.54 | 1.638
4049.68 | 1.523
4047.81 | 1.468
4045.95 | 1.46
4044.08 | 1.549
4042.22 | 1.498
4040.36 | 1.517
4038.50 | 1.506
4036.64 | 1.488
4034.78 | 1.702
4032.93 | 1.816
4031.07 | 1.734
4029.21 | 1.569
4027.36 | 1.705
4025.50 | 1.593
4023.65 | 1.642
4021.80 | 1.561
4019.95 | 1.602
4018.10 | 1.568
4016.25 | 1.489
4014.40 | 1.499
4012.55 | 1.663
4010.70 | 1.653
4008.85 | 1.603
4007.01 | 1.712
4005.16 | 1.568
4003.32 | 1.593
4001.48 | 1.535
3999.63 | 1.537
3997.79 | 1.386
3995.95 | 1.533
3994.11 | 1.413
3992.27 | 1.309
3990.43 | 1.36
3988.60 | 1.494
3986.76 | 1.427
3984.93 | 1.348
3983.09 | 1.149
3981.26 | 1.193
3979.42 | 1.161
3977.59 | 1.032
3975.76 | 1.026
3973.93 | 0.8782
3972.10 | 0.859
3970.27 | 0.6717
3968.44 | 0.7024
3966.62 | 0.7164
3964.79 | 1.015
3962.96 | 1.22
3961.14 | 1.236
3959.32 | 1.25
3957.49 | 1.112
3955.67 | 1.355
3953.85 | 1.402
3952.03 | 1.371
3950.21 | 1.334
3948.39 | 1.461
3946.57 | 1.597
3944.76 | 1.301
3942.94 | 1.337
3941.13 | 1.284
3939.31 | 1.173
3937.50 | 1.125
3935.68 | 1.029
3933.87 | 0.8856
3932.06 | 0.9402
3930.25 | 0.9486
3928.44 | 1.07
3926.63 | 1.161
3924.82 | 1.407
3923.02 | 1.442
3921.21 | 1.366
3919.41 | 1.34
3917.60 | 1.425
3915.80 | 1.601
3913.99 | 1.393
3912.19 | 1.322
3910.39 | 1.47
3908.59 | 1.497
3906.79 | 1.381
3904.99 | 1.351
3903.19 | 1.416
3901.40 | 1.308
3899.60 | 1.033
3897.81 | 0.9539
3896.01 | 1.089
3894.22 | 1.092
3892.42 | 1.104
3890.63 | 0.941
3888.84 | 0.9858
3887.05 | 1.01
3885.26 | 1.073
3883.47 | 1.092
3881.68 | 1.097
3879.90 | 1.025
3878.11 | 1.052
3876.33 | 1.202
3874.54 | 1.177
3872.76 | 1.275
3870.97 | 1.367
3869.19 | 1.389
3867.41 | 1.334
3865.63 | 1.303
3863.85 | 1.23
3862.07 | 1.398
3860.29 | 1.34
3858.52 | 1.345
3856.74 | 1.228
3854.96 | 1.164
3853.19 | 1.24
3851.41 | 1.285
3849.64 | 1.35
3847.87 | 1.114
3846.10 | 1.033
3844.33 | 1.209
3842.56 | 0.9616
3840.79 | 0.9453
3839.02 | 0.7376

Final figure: 1.3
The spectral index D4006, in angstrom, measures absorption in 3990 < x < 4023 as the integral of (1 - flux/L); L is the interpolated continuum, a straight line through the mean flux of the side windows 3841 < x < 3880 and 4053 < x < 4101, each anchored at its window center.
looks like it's -4.9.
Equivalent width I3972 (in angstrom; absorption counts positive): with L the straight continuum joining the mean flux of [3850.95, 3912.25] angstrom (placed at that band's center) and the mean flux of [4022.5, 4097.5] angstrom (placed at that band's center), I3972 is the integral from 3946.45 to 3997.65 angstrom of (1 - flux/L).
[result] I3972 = 5.72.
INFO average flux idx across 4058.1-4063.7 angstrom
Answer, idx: 1.52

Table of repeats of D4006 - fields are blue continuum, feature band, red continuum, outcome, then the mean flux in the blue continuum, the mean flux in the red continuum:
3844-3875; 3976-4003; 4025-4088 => 1.6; 1.27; 1.51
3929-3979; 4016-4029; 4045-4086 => -2.6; 1.12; 1.46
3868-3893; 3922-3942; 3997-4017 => 2.7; 1.13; 1.57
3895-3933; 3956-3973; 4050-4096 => 4.3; 1.28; 1.43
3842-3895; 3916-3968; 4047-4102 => 1.4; 1.18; 1.4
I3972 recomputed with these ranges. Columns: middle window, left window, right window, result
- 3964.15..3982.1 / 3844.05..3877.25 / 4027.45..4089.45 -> 6.1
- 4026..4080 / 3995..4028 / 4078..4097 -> -2.6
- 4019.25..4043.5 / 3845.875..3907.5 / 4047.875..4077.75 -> -3.1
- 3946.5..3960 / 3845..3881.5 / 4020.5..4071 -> 0.4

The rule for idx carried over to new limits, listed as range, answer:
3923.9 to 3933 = 1.11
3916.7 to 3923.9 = 1.39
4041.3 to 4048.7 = 1.49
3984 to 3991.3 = 1.41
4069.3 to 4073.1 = 1.44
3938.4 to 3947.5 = 1.34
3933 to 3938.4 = 1.01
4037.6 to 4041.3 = 1.51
